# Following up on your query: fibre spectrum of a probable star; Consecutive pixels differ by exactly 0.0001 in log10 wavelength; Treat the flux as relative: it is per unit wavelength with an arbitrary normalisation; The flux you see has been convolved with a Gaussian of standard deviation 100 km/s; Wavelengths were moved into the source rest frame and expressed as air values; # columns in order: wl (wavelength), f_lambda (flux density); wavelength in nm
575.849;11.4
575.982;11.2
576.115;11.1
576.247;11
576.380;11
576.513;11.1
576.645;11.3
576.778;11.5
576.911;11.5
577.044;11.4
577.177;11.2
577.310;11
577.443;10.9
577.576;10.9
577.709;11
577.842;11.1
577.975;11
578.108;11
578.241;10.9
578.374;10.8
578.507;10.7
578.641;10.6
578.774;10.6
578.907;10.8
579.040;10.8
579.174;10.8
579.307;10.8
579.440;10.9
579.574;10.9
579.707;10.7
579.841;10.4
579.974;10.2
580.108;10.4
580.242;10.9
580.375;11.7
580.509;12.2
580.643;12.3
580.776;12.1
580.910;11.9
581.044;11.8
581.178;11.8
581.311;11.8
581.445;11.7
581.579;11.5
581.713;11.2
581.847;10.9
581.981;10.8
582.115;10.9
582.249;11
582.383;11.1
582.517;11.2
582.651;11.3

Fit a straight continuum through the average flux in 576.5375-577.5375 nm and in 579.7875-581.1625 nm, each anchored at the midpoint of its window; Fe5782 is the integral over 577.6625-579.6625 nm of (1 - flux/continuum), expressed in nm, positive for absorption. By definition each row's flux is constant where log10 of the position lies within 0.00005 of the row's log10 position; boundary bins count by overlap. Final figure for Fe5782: 0.08 nm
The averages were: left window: 11.2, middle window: 10.8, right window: 11.4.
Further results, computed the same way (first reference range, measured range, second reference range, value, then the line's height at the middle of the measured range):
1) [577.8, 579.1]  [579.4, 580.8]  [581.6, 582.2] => -0.03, 10.9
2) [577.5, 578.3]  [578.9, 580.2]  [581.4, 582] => 0.05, 11.1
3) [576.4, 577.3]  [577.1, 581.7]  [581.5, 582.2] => 0.02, 11.2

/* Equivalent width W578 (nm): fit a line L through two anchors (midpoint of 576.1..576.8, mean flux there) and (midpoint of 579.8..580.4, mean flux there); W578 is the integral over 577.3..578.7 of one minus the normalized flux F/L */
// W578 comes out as 0.01 nm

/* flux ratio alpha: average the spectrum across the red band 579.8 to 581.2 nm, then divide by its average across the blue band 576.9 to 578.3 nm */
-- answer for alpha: 1.03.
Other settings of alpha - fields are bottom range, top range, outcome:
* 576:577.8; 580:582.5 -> 1.02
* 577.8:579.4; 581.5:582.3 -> 1.02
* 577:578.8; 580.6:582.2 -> 1.06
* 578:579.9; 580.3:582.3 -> 1.07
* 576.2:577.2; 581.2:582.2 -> 1.00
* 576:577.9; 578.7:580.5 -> 0.97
